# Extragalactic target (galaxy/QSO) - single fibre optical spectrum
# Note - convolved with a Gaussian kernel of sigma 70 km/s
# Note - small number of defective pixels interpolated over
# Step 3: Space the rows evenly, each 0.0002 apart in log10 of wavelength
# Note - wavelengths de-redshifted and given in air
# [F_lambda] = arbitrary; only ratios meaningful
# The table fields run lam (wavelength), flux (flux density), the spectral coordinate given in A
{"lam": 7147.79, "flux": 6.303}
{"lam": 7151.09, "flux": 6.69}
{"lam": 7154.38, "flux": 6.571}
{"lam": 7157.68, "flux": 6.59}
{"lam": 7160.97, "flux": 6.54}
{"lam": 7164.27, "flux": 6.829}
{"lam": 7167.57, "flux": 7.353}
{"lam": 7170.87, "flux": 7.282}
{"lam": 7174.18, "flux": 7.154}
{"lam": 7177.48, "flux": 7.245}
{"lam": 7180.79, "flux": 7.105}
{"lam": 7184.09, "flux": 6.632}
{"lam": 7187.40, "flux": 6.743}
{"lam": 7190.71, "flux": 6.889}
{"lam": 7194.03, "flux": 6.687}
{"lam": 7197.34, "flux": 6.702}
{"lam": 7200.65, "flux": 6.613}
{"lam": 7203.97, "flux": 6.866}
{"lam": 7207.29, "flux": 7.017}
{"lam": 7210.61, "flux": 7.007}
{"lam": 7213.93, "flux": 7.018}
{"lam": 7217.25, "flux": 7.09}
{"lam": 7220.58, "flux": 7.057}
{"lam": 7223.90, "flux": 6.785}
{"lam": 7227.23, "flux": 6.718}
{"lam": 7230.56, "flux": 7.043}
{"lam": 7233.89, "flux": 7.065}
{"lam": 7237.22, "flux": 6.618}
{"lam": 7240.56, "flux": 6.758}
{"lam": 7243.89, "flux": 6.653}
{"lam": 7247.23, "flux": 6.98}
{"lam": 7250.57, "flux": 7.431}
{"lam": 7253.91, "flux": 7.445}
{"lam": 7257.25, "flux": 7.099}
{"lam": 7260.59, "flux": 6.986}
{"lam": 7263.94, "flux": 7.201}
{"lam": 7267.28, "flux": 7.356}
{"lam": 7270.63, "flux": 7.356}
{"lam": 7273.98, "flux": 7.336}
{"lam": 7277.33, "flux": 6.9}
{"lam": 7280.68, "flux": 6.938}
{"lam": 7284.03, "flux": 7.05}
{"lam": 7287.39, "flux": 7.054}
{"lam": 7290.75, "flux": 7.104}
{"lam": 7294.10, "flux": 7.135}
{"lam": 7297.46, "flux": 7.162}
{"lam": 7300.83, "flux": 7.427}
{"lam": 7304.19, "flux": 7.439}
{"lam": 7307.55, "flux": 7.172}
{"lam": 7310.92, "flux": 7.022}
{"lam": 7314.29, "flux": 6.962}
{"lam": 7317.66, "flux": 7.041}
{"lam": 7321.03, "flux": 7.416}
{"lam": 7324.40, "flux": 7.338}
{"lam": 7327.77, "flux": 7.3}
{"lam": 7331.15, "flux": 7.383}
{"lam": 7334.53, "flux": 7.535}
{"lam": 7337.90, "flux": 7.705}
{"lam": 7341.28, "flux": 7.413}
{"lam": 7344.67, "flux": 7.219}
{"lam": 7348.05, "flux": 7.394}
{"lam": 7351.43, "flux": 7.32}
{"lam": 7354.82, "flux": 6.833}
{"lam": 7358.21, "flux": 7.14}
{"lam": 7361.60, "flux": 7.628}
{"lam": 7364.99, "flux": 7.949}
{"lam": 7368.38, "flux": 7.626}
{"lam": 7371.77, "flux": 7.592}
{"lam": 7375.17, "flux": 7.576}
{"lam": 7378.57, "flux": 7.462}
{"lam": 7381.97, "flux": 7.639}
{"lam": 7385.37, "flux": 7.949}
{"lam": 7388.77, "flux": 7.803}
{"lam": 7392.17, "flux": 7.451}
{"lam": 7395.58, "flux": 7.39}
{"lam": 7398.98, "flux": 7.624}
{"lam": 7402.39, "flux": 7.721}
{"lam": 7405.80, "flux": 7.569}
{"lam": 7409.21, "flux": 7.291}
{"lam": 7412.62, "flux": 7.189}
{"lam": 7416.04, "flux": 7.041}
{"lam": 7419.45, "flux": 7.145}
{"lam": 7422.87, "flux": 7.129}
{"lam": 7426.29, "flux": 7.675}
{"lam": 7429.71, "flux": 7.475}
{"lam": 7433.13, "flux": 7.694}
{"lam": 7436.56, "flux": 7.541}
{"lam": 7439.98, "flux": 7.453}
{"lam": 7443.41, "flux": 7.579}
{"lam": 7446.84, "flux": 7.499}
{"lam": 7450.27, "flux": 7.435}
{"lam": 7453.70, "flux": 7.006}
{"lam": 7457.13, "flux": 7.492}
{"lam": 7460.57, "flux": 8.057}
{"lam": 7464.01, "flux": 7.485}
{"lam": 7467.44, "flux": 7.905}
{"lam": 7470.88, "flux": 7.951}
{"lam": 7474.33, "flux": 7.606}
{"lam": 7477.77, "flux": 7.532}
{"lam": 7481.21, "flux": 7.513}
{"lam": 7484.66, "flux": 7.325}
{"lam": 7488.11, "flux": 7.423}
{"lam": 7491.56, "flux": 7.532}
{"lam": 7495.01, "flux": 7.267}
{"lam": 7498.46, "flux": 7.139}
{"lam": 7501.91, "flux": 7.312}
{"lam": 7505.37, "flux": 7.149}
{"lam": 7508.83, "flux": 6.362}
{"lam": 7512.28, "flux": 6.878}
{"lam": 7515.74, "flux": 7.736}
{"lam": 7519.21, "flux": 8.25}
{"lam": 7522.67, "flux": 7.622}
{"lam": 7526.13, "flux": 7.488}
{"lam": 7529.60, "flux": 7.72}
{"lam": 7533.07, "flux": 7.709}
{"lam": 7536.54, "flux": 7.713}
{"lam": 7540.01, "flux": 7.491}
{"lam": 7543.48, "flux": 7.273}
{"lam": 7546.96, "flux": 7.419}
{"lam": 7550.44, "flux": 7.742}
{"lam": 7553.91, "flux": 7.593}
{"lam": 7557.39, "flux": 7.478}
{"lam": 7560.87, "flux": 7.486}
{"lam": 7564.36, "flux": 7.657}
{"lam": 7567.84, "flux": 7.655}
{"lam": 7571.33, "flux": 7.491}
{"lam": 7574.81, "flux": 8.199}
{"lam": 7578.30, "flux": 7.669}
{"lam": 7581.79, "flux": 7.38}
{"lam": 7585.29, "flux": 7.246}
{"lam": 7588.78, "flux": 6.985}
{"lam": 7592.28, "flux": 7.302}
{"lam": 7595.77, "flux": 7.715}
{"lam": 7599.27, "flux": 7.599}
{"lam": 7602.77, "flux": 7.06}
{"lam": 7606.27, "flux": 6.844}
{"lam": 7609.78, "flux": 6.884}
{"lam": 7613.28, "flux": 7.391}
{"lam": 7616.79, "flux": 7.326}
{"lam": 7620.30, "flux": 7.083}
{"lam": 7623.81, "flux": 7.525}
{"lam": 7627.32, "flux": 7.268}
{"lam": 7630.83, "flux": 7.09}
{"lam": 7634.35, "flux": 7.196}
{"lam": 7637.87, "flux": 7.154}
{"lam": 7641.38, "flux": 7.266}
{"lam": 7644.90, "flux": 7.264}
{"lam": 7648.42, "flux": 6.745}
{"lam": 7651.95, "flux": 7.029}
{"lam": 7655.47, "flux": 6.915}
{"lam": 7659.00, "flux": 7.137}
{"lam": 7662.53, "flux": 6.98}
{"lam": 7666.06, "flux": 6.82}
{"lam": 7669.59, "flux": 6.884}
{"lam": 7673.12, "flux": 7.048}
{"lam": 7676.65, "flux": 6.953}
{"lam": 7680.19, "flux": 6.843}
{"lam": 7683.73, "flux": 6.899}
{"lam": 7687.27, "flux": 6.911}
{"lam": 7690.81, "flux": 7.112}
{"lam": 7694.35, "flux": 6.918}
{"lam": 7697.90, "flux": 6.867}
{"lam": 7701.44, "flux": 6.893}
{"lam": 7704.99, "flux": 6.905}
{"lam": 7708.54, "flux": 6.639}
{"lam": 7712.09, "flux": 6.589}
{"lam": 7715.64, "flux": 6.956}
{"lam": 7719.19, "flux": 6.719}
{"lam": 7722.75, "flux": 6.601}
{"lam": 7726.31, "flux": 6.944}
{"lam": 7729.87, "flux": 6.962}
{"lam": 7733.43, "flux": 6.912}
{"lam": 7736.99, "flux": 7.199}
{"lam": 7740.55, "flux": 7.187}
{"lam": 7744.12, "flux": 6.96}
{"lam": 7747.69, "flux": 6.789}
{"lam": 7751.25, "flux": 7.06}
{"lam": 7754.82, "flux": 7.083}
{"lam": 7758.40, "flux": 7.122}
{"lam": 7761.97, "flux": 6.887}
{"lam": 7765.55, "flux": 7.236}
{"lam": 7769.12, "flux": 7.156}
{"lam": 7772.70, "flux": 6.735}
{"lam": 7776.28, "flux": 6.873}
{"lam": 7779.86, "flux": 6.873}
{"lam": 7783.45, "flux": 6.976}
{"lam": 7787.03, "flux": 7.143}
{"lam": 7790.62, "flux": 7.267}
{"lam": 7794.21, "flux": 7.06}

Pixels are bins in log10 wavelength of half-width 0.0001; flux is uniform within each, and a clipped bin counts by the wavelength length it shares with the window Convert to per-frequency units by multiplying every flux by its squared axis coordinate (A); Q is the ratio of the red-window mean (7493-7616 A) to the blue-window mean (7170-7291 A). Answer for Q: 1.16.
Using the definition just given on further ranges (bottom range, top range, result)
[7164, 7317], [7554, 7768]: 1.13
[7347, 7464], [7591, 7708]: 1.01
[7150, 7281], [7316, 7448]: 1.12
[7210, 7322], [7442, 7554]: 1.13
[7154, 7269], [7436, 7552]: 1.16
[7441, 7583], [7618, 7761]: 0.97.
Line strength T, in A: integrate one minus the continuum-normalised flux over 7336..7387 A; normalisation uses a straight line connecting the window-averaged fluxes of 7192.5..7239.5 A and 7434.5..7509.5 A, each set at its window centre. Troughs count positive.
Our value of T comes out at -2.1 A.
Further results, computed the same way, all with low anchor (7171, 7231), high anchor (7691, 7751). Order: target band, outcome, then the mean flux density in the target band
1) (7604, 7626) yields -0.9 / 7.17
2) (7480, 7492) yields -0.9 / 7.43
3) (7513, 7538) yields -2.9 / 7.71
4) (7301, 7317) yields -0.6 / 7.17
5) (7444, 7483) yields -3.9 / 7.59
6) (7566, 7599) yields -3.0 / 7.52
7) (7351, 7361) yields -0.3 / 7.12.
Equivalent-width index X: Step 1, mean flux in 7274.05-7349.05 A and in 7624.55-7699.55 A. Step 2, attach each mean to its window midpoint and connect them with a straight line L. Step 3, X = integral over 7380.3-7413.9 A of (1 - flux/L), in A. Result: -1.8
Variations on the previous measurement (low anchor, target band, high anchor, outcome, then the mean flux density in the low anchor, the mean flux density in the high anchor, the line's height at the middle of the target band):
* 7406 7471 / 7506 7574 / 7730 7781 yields -1.84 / 7.47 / 7.01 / 7.32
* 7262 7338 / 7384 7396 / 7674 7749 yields -0.87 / 7.22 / 6.9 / 7.15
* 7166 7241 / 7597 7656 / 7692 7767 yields -2.03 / 6.93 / 6.93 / 6.93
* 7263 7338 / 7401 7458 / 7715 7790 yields -2.01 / 7.22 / 6.98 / 7.15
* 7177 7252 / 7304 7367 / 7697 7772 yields -3.86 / 6.89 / 6.94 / 6.9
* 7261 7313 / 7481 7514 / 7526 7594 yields 1.22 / 7.17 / 7.53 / 7.45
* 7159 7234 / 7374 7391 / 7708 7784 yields -1.84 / 6.93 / 6.93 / 6.93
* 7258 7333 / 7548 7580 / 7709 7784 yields -2.82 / 7.18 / 6.94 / 7.04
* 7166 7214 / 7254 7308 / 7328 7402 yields 0.46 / 6.95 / 7.51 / 7.24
